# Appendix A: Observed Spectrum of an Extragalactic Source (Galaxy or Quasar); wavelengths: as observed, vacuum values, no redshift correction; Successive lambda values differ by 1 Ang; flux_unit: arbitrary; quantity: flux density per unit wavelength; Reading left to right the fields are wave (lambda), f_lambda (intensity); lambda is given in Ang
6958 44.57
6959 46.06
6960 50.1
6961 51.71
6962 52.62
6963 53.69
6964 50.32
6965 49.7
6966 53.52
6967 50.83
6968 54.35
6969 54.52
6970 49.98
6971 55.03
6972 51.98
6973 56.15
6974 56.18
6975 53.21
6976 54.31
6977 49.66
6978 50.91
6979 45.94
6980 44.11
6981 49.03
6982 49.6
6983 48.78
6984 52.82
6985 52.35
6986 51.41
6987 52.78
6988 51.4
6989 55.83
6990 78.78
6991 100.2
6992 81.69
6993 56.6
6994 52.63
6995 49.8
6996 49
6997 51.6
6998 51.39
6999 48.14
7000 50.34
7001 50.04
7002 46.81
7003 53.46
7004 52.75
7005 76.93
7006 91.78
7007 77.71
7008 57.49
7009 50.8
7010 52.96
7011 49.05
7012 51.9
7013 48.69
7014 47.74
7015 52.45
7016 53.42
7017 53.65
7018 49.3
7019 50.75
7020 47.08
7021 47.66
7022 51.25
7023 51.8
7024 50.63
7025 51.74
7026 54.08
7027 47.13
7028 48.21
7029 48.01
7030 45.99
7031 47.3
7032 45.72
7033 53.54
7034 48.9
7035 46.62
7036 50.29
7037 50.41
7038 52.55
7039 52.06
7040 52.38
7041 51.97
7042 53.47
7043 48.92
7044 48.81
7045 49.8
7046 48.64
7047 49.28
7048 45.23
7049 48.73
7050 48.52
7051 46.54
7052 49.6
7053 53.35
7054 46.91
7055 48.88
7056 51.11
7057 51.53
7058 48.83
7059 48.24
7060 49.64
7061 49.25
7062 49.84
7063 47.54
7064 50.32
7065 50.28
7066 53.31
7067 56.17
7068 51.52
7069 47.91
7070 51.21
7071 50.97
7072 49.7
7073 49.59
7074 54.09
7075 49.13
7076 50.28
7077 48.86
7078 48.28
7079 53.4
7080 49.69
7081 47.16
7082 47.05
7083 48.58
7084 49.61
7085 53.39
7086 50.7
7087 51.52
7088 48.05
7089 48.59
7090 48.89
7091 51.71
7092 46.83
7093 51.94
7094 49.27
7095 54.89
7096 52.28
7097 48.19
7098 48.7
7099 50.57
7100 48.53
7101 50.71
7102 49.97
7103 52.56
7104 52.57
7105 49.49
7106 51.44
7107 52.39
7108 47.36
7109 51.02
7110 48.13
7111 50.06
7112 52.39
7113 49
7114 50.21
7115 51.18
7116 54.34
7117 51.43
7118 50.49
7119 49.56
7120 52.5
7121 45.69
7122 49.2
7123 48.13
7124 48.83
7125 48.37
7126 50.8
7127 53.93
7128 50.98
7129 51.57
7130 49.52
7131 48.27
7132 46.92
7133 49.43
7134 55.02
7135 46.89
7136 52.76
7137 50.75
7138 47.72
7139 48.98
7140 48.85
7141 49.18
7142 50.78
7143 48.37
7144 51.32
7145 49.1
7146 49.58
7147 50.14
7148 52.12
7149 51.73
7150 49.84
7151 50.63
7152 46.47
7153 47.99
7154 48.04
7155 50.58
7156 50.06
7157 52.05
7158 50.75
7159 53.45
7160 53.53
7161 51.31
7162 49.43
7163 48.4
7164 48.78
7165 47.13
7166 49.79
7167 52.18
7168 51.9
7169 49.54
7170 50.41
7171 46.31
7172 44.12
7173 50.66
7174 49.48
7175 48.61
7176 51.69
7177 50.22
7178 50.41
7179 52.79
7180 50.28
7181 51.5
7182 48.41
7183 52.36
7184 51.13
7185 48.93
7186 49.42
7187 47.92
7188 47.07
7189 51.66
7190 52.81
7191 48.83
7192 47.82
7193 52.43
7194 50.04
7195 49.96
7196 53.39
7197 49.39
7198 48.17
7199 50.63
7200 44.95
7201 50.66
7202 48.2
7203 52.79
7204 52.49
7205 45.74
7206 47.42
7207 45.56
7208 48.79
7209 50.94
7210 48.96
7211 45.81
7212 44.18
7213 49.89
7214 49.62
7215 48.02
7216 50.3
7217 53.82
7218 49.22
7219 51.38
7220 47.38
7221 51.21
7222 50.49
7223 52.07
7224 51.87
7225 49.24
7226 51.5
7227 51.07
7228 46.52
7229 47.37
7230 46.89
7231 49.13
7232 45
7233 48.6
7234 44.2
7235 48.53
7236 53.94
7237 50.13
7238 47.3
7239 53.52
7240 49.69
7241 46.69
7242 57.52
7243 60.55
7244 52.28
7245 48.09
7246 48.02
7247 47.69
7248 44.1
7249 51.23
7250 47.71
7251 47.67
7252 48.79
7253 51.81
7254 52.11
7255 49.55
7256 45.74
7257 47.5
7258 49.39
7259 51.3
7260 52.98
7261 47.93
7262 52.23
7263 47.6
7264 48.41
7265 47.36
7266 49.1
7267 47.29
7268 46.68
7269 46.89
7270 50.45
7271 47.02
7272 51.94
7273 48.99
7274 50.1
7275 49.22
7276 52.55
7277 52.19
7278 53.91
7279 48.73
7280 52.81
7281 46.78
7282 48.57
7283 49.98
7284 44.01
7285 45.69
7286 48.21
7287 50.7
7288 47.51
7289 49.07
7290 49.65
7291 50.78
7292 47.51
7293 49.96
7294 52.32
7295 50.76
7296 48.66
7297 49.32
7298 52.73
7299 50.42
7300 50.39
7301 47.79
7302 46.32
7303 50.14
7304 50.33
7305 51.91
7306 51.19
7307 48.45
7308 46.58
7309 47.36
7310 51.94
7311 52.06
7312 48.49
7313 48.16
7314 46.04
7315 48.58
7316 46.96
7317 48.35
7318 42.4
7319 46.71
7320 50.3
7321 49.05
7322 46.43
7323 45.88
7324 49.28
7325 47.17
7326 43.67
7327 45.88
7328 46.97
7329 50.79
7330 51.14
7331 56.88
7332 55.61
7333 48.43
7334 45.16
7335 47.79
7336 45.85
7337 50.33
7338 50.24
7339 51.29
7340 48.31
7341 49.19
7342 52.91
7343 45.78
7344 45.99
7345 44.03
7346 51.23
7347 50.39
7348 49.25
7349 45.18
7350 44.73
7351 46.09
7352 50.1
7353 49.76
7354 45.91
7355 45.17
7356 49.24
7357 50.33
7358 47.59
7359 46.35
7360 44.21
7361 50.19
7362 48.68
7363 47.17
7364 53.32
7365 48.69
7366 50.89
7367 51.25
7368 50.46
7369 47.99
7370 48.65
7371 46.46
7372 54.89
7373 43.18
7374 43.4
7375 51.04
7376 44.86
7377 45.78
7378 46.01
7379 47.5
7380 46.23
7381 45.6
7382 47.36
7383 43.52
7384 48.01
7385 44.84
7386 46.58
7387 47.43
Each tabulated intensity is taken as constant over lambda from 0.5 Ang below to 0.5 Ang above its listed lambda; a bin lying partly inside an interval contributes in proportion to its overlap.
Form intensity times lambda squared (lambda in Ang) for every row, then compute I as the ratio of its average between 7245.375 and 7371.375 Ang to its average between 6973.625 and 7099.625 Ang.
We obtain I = 1.0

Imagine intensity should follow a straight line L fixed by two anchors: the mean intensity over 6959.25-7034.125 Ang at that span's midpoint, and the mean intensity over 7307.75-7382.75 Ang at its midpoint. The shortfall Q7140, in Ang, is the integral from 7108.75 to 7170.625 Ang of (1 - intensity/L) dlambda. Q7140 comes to 1.6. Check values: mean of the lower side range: 53.7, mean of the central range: 50.1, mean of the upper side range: 48.2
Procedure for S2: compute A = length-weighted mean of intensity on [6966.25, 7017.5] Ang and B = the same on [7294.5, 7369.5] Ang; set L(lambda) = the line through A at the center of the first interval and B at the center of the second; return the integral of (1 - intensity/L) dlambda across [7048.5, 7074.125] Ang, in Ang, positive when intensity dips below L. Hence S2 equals 1.9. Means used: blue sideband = 55.5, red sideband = 48.7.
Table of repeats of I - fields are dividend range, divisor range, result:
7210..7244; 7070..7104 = 1.03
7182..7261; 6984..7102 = 1.00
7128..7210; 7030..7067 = 1.04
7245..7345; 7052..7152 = 1.03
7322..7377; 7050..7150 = 1.03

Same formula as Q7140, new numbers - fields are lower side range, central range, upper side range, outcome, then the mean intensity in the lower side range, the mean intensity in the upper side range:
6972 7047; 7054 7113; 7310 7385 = 2.33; 53.4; 48.1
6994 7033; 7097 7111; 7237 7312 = 0.40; 52.8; 49.6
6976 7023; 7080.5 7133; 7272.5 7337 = 2.87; 55.1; 49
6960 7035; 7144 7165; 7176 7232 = 0.18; 53.7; 49.6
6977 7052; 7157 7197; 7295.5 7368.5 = 0.50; 53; 48.7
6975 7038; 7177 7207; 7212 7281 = 0.43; 53.7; 49.6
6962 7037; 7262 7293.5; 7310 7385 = 0.09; 53.6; 48.1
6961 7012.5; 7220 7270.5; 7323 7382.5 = 0.95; 55.5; 48.2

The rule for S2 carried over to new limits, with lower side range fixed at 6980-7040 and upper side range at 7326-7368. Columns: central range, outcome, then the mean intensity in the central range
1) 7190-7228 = 0.97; 49.6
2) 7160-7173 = 0.56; 49.3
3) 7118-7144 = 1.17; 49.8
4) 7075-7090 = 0.93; 49.6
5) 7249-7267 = 0.31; 49.2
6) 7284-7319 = 0.35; 48.9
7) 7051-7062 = 0.76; 49.6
